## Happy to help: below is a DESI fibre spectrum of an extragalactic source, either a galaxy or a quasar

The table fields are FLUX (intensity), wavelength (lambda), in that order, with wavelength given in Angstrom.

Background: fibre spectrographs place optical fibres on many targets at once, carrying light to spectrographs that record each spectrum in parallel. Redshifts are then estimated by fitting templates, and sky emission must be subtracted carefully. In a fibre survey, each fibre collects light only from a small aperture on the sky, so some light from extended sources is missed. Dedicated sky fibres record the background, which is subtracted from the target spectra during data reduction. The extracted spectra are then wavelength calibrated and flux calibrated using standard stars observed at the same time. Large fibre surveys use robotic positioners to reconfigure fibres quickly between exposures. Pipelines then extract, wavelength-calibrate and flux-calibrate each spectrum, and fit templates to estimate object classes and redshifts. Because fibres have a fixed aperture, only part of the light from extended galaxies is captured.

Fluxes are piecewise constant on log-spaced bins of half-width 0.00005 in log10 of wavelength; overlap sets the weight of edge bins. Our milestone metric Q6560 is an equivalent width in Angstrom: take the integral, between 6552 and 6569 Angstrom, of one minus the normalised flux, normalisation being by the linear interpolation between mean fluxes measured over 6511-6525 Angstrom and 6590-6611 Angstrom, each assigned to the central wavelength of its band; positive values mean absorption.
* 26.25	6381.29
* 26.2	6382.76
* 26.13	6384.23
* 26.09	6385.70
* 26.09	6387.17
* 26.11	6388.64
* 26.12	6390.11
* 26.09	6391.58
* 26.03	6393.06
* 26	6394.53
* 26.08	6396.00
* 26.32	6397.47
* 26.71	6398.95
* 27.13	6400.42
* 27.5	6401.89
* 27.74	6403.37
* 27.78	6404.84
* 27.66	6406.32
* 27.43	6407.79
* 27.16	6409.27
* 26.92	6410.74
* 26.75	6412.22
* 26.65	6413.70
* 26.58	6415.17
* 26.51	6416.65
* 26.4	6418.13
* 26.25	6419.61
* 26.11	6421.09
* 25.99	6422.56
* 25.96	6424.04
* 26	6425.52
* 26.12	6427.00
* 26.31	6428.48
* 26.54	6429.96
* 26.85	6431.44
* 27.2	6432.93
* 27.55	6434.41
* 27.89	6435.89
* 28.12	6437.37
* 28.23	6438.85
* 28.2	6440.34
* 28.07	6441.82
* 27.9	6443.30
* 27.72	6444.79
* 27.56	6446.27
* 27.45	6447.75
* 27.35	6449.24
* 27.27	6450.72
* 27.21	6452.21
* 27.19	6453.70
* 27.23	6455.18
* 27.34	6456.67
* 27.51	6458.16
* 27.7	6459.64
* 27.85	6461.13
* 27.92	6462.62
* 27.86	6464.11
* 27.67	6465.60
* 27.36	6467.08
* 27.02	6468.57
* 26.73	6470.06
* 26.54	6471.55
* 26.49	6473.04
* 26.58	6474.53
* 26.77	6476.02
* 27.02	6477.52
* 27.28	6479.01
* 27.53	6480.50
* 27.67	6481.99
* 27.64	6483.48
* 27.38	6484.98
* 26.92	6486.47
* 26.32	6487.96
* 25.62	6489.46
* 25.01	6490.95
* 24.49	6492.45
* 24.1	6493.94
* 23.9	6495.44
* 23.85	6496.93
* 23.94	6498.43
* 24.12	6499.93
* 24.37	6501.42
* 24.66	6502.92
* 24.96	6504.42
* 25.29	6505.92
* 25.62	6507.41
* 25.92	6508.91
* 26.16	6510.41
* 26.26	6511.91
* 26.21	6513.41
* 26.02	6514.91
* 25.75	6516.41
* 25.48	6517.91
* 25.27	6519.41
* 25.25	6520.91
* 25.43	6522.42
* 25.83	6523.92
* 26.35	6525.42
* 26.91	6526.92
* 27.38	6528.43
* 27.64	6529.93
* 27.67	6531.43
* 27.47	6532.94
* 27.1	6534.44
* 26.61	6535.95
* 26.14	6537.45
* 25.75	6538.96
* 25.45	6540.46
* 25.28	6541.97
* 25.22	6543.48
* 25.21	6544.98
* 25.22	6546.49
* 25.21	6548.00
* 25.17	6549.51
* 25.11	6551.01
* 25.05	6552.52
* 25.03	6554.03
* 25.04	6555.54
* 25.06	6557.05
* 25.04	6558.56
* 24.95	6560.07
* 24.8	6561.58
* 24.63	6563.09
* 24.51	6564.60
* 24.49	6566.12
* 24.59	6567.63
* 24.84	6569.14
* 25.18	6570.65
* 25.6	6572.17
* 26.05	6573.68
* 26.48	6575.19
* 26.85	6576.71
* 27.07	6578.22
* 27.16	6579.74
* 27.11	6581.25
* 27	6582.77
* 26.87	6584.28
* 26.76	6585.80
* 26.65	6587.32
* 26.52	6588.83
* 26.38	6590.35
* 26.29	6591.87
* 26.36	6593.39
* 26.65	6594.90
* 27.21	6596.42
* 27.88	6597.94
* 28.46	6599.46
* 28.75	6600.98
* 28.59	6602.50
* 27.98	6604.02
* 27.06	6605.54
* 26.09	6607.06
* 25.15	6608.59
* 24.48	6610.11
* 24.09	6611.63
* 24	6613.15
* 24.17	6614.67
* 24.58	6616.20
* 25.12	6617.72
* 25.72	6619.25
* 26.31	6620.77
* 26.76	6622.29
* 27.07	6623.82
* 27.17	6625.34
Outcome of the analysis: 1.0 Angstrom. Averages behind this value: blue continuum 25.7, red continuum 26.9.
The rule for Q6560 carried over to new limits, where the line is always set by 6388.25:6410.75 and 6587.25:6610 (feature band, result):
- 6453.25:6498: 0.4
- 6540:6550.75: 0.7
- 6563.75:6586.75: 0.8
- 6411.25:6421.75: 0.1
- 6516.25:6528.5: 0.5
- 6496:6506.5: 1.0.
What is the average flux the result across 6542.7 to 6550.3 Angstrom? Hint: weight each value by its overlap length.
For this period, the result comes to 25.2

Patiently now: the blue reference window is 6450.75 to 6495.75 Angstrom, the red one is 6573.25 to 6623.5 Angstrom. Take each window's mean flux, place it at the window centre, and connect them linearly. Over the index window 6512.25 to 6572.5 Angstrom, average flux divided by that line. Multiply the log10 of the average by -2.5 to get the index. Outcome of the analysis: 0.04 mag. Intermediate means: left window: 26.8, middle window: 25.6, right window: 26.4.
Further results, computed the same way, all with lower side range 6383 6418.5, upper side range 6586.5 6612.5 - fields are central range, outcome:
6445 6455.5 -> -0.03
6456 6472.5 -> -0.03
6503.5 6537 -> 0.02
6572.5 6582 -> 0.00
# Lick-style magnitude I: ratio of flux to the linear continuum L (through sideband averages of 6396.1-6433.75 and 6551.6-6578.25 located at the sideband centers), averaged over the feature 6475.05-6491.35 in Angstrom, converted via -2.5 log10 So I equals -0.03 mag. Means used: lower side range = 26.7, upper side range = 25.2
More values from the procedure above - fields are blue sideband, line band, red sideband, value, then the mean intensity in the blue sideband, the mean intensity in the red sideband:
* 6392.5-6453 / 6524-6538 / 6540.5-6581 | -0.052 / 27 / 25.4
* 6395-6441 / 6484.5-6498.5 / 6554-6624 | 0.057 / 26.9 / 26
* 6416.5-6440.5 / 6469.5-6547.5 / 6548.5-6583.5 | 0.004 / 26.8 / 25.5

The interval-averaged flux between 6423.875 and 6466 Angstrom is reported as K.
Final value 27.4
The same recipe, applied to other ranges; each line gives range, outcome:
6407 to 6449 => 27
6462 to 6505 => 26.1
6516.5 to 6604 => 26.1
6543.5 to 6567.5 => 25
